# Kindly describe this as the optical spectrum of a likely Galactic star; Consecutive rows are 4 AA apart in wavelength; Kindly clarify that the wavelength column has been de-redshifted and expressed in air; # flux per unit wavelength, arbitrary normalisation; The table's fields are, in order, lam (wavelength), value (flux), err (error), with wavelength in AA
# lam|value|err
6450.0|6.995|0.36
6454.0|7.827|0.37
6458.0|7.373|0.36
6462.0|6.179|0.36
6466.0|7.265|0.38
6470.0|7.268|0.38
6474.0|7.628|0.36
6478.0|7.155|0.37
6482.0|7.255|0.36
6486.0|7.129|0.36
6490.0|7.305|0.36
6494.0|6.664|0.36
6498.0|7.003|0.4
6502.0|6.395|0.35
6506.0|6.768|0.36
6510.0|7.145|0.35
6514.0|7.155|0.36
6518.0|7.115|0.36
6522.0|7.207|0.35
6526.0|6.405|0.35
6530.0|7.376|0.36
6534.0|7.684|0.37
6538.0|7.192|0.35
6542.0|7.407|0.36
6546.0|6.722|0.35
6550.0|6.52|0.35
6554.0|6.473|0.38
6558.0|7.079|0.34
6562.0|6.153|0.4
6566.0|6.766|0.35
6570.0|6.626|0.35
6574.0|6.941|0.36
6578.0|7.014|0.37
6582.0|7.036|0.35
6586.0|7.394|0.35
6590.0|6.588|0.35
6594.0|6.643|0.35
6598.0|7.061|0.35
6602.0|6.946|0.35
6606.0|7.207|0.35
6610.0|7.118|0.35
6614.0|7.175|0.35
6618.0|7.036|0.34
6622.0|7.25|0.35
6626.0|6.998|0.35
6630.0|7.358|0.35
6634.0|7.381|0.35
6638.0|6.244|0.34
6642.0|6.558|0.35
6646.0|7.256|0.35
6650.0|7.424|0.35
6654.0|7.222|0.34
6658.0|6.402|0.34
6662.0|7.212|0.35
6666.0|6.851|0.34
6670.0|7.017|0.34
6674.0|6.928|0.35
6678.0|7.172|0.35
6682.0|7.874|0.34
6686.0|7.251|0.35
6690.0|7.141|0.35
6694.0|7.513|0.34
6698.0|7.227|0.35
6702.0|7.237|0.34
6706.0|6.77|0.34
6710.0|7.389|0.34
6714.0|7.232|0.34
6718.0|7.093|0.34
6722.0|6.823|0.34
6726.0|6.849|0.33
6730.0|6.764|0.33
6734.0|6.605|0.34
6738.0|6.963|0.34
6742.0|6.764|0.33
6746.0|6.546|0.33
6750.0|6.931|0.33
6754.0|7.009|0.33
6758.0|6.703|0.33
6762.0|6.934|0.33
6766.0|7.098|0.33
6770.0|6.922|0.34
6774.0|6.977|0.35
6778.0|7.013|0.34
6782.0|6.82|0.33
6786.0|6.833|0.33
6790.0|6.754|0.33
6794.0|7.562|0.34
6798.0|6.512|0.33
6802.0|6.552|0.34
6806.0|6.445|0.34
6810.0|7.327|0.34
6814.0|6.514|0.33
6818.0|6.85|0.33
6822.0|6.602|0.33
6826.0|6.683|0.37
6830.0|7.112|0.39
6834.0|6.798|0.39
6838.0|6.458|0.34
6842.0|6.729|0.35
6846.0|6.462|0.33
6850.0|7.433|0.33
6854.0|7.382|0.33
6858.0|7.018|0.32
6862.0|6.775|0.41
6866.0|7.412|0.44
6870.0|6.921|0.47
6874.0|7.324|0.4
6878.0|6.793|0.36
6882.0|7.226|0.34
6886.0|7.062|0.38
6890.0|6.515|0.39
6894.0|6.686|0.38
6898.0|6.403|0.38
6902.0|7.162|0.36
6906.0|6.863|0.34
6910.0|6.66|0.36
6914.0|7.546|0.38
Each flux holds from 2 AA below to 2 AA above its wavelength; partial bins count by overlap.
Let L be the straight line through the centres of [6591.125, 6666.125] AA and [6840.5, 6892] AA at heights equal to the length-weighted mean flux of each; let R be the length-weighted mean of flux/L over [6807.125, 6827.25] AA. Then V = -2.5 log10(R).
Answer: 0.035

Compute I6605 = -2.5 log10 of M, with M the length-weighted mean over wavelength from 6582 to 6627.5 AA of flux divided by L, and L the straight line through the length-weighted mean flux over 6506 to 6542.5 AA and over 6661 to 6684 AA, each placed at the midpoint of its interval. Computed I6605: 0.02 mag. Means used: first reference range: 7.16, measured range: 7.04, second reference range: 7.17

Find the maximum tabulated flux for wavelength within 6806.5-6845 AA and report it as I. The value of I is 7.327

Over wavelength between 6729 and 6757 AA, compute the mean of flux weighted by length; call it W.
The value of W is 6.8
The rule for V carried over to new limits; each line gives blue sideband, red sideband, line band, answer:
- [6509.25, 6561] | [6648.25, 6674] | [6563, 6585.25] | 0.02 mag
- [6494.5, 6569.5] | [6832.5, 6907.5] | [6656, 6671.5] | 0.01 mag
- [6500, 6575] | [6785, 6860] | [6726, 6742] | 0.01 mag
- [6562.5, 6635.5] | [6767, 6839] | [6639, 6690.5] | -0.02 mag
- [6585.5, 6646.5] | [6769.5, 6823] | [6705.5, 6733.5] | -0.01 mag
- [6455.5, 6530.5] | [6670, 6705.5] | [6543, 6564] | 0.08 mag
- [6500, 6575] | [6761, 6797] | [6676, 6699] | -0.06 mag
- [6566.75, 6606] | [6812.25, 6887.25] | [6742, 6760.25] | 0.02 mag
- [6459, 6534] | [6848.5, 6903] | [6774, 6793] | 0.02 mag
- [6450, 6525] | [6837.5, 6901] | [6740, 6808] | 0.02 mag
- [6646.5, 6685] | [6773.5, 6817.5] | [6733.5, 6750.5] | 0.03 mag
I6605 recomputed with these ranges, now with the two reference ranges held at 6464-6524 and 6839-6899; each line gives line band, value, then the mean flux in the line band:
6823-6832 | 0.02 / 6.86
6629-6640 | 0.01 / 6.96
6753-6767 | 0.01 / 6.92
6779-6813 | 0.02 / 6.85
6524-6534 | 0.01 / 7.05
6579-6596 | 0.02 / 6.92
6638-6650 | 0.02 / 6.88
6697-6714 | -0.02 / 7.16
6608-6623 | -0.01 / 7.14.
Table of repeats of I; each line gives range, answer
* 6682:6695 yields 7.874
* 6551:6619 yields 7.394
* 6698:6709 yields 7.237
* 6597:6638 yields 7.381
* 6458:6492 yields 7.628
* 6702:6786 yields 7.389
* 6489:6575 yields 7.684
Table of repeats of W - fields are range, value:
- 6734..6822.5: 6.85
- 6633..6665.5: 6.94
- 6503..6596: 6.93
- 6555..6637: 6.97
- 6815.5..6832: 6.8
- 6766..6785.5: 6.94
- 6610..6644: 7.01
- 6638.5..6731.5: 7.08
